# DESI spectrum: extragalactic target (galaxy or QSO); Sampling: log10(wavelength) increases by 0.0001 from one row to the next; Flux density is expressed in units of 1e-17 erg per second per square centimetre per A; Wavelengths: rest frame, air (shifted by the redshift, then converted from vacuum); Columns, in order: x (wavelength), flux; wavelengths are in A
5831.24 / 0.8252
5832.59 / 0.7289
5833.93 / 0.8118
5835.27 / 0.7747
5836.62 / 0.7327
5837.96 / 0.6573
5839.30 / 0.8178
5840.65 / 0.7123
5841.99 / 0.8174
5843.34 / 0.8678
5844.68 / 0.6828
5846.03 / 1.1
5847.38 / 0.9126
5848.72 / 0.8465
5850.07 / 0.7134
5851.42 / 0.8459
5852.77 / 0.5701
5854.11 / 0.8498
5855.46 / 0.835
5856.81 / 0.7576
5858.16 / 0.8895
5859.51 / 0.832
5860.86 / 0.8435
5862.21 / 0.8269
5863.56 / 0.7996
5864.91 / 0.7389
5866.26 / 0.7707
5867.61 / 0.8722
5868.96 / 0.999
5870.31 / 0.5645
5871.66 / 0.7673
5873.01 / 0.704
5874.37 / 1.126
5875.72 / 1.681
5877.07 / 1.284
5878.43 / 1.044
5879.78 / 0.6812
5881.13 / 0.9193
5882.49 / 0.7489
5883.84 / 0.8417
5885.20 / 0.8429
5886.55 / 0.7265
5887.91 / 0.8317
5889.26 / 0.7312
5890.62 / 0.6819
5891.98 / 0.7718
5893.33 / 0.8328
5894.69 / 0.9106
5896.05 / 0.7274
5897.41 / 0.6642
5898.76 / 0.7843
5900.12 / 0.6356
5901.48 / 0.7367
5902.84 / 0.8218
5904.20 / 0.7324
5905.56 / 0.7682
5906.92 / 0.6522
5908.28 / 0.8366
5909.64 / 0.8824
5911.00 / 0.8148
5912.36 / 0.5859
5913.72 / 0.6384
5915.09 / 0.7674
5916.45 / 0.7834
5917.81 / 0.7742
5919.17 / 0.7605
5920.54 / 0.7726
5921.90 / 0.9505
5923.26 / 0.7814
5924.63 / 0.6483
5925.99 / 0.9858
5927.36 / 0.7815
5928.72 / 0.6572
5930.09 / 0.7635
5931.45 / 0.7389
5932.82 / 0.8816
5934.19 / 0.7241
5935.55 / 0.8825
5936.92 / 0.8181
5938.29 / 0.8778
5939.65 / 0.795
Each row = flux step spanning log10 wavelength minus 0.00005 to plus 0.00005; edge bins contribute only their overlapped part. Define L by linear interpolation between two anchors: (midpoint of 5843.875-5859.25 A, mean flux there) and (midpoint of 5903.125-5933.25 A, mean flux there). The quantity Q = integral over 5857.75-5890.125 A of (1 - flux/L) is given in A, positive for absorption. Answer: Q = -3.0 A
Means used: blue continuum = 0.819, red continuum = 0.771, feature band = 0.877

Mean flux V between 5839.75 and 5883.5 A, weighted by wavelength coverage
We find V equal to 0.862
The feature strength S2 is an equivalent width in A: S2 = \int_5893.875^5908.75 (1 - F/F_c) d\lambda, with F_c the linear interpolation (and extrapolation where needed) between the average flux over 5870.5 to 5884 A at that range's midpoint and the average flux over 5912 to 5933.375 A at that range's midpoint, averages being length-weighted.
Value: 1.9 A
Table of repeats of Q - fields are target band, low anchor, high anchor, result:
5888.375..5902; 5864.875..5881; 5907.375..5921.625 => 1.59 A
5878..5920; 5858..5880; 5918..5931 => 3.72 A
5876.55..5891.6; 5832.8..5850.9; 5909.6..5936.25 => -1.02 A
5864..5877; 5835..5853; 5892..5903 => -2.52 A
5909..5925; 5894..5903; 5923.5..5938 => 0.16 A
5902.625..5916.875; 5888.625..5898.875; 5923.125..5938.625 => 0.46 A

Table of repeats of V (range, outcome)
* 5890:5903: 0.754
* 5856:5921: 0.816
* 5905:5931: 0.769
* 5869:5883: 0.957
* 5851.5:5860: 0.792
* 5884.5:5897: 0.781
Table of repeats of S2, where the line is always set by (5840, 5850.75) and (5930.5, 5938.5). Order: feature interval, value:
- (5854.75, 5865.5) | 0.2 A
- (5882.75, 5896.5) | 0.6 A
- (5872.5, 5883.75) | -2.6 A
